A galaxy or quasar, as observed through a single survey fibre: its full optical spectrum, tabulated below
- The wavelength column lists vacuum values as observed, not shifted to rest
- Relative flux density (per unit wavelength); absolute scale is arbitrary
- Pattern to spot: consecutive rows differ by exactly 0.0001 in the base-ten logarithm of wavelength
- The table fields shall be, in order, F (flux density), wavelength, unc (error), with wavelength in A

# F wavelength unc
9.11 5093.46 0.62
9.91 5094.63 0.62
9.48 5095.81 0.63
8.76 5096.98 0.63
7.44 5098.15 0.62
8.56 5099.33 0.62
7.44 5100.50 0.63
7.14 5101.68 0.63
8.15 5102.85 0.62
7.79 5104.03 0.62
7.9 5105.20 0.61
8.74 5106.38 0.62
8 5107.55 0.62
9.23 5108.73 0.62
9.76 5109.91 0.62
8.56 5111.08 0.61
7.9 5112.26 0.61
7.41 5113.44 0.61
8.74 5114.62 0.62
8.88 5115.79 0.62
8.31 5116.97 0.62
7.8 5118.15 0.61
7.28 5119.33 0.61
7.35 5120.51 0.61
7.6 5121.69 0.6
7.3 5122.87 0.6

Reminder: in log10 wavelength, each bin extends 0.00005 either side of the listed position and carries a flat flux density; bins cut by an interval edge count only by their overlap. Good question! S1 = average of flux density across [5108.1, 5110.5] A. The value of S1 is 9.47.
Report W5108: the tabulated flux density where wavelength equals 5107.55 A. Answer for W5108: 8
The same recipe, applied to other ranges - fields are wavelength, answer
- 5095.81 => 9.48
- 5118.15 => 7.8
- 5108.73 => 9.23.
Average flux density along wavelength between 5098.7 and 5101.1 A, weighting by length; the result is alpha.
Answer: 7.97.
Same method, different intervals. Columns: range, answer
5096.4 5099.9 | 8.25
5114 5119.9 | 8.2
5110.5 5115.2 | 8.14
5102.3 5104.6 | 7.95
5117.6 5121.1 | 7.47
